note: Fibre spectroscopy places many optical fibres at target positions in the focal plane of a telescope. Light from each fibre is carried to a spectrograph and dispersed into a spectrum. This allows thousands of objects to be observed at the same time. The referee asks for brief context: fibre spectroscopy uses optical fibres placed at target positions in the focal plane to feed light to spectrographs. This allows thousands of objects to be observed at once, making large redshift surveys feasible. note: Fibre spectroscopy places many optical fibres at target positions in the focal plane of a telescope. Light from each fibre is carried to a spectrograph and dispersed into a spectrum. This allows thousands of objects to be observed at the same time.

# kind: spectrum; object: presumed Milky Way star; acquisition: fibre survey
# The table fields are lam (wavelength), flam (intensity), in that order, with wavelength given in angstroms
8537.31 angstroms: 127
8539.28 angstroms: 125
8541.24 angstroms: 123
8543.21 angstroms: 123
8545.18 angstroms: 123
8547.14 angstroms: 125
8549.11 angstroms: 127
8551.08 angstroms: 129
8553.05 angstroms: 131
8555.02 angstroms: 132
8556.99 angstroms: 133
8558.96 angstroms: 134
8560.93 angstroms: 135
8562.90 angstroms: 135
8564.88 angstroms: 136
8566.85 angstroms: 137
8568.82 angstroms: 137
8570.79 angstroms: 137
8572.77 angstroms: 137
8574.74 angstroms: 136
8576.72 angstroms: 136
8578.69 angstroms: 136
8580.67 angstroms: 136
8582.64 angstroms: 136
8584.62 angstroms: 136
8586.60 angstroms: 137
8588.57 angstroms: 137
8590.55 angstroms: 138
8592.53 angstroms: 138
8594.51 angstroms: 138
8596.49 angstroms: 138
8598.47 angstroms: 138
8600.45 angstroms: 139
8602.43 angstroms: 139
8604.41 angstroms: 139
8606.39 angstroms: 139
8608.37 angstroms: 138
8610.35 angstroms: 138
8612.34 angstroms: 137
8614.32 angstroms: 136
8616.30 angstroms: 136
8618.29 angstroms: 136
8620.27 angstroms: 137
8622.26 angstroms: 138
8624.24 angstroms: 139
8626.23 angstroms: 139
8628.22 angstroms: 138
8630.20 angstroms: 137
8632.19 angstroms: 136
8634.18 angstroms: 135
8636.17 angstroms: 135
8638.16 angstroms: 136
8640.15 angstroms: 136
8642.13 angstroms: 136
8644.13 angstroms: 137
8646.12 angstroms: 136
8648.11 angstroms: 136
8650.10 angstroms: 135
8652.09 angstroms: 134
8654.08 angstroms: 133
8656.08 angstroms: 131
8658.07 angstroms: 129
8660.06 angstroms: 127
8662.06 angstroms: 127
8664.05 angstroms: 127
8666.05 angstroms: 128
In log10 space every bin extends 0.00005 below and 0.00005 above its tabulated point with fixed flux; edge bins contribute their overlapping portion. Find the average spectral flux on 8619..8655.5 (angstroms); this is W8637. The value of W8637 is 136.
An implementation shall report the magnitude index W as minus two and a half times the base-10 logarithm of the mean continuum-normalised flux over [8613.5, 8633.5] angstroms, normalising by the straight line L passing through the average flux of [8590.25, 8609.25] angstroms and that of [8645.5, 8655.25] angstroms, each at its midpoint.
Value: -0.004 mag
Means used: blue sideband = 138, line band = 137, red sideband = 135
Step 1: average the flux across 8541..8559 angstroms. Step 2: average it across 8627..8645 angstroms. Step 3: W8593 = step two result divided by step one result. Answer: 1.1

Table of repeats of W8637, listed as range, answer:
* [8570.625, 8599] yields 137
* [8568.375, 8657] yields 137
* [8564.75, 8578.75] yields 137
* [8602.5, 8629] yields 138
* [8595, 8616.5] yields 138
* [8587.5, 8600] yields 138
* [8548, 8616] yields 136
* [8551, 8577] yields 135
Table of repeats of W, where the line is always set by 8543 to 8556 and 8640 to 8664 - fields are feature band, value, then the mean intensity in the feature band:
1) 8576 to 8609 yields -0.06 mag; 138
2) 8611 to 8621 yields -0.04 mag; 136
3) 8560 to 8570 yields -0.06 mag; 136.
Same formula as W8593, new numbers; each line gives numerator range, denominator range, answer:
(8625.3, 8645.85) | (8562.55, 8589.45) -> 1.00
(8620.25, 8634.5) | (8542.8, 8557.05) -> 1.08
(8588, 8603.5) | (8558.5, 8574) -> 1.02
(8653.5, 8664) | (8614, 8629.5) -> 0.94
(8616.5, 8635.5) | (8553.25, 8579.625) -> 1.01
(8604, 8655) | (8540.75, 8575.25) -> 1.04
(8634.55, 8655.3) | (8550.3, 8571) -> 1.01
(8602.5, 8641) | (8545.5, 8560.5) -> 1.05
